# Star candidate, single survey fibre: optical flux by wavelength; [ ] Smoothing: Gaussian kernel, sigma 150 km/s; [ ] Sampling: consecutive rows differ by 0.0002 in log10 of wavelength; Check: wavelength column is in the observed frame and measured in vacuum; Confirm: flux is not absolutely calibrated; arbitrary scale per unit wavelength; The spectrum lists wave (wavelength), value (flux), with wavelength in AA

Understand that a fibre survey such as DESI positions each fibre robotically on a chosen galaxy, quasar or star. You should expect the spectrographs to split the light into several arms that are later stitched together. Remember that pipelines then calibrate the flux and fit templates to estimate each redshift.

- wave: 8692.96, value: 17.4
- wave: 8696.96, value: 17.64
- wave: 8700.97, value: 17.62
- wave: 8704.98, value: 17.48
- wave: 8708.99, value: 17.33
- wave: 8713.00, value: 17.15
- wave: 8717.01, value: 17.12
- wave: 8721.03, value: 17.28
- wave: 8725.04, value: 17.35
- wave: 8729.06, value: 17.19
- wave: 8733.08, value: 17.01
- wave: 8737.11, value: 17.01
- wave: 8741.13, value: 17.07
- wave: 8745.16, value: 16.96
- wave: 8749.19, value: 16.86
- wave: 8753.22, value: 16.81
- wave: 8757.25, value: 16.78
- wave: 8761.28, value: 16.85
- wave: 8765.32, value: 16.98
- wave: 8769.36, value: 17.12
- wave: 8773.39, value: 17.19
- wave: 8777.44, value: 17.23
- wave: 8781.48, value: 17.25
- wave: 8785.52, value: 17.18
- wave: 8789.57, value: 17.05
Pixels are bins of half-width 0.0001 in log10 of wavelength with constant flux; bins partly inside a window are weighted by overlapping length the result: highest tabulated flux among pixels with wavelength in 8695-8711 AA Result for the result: 17.64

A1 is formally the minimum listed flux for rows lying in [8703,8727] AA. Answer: 17.12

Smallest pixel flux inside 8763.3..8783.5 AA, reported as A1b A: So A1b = 16.98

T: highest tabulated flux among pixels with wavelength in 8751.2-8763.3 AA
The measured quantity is 16.85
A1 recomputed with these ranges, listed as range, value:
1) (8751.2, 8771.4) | 16.78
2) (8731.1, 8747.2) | 16.96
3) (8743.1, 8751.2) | 16.86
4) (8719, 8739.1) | 17.01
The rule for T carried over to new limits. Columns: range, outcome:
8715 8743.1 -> 17.35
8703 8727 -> 17.48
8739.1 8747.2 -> 17.07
